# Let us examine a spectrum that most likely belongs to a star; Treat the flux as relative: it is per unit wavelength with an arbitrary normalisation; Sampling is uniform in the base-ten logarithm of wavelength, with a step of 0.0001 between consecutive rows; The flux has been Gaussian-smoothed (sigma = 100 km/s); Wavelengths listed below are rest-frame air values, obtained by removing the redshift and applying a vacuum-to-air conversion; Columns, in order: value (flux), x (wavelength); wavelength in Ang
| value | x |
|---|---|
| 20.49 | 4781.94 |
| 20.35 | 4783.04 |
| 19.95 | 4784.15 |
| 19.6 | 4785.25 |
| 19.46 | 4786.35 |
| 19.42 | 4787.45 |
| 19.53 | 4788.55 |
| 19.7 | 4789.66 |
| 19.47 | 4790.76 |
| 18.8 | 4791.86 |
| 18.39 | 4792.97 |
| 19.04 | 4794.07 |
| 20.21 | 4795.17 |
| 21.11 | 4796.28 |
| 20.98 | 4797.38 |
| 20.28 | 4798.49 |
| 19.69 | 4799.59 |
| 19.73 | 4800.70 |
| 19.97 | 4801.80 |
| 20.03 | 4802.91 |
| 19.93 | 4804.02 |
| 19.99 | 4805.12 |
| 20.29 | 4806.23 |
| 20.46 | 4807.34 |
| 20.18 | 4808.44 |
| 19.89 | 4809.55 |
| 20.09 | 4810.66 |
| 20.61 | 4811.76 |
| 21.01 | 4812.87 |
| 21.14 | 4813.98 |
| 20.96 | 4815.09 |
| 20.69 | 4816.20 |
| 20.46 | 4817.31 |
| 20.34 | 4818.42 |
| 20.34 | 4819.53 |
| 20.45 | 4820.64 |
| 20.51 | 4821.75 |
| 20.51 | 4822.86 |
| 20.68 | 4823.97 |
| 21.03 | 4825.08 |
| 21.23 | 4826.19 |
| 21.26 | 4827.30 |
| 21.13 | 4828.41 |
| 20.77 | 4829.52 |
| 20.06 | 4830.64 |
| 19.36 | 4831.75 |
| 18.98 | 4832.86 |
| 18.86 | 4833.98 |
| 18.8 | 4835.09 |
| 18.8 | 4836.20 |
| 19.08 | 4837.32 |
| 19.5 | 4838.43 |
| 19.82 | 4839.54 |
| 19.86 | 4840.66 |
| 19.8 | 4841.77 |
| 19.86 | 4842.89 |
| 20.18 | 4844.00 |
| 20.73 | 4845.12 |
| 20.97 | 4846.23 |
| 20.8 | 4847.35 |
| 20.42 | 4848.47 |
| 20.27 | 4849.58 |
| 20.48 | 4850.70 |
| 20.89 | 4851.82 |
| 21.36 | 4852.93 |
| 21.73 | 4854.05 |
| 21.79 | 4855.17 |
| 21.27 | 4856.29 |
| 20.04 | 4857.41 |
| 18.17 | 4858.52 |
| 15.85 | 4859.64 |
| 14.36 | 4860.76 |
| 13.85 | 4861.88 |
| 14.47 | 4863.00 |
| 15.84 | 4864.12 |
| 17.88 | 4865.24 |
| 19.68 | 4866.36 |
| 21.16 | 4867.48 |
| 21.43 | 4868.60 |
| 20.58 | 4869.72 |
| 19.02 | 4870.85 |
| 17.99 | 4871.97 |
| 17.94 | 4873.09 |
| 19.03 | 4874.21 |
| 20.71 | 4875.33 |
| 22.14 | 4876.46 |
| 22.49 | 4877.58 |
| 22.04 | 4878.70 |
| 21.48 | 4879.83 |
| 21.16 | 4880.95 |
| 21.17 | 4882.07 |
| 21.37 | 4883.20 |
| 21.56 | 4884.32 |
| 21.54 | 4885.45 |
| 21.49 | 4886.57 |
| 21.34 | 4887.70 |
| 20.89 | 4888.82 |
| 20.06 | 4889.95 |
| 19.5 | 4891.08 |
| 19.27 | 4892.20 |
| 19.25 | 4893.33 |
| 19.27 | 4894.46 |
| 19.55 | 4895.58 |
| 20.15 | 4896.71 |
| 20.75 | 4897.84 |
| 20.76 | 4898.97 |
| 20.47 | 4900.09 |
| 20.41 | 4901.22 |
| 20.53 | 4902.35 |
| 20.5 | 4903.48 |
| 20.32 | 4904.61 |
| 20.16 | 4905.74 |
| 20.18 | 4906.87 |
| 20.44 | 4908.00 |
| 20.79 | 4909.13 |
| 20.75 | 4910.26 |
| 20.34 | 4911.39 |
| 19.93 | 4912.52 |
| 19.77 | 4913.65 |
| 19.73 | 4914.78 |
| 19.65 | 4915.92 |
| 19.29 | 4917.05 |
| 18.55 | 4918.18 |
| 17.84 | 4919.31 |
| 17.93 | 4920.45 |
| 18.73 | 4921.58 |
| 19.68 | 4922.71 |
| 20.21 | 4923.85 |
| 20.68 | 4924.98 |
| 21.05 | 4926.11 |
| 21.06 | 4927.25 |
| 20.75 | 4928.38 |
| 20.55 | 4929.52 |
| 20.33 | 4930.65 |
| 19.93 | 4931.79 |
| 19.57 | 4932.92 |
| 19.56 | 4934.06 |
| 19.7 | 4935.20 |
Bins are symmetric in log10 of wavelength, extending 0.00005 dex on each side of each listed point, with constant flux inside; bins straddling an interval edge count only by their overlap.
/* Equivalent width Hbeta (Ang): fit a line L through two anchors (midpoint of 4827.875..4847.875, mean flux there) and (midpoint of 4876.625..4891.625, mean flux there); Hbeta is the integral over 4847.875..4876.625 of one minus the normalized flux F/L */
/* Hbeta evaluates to 2.0 Ang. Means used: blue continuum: 19.8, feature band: 19.1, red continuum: 21.3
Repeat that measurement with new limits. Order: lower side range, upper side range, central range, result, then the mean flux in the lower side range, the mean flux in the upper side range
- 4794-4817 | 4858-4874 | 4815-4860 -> -3.0 Ang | 20.3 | 17.8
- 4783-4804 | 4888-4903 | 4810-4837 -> -0.6 Ang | 19.8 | 20.1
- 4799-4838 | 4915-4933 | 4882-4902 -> -0.6 Ang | 20.2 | 19.7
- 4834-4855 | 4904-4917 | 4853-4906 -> 0.8 Ang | 20.2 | 20.1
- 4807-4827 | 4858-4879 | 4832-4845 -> 0.2 Ang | 20.6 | 18.6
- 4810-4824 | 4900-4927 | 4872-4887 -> -0.6 Ang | 20.6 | 19.9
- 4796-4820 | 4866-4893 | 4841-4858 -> -0.1 Ang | 20.4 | 20.6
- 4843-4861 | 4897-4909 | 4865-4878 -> 0.1 Ang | 20.1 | 20.5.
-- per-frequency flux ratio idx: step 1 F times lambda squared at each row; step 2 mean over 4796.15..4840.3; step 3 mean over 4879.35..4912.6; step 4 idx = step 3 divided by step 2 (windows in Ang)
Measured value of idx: 1.05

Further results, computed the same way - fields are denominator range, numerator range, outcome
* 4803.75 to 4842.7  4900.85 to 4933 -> 1.03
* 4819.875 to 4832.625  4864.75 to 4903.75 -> 1.02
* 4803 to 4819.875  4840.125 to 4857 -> 1.03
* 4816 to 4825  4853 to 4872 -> 0.92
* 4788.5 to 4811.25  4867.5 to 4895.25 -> 1.07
